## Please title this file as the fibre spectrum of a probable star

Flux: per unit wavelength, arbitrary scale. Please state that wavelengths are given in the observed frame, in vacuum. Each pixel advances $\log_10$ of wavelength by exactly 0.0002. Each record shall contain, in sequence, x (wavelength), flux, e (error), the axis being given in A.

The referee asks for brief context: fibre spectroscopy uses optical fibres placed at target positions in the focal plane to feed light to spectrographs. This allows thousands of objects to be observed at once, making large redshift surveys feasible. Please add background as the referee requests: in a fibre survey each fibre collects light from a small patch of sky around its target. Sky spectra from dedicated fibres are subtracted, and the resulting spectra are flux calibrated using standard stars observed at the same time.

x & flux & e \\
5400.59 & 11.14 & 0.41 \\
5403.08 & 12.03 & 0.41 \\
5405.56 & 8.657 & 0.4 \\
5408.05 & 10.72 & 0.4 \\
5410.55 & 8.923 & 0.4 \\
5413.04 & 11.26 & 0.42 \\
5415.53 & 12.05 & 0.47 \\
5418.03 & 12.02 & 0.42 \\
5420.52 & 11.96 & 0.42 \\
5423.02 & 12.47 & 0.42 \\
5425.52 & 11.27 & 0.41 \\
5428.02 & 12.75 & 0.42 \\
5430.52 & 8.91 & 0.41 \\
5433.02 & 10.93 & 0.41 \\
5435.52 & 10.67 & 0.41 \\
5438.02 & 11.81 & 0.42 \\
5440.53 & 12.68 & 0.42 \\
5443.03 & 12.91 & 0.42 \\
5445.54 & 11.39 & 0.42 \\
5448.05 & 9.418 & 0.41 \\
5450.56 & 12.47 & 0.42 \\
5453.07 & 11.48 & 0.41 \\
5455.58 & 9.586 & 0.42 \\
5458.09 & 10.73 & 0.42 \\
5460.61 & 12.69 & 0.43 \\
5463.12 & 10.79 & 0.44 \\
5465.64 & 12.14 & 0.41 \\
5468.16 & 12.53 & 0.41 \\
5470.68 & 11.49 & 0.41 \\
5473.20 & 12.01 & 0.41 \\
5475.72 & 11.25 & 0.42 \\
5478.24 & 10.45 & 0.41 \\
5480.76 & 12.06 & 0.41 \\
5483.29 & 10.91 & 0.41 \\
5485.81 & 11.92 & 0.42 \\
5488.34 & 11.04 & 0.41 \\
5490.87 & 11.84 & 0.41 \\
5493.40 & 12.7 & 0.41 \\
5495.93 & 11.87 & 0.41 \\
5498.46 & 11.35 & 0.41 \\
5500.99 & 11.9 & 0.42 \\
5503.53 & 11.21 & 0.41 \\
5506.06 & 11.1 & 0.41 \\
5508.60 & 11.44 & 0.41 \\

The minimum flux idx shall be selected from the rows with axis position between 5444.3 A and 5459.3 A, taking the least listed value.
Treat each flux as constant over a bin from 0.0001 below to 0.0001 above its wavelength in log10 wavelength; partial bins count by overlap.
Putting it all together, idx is 9.418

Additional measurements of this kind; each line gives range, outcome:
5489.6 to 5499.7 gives 11.35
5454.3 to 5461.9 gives 9.586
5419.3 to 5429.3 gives 11.27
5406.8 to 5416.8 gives 8.923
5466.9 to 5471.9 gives 11.49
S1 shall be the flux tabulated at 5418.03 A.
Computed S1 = 12.02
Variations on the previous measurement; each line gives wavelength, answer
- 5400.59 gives 11.14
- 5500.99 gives 11.9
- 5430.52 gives 8.91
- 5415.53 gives 12.05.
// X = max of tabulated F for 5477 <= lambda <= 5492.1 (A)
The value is 12.06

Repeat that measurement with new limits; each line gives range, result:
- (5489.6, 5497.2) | 12.7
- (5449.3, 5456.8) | 12.47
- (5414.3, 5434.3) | 12.75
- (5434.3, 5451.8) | 12.91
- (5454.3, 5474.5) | 12.69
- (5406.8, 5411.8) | 10.72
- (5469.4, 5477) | 12.01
